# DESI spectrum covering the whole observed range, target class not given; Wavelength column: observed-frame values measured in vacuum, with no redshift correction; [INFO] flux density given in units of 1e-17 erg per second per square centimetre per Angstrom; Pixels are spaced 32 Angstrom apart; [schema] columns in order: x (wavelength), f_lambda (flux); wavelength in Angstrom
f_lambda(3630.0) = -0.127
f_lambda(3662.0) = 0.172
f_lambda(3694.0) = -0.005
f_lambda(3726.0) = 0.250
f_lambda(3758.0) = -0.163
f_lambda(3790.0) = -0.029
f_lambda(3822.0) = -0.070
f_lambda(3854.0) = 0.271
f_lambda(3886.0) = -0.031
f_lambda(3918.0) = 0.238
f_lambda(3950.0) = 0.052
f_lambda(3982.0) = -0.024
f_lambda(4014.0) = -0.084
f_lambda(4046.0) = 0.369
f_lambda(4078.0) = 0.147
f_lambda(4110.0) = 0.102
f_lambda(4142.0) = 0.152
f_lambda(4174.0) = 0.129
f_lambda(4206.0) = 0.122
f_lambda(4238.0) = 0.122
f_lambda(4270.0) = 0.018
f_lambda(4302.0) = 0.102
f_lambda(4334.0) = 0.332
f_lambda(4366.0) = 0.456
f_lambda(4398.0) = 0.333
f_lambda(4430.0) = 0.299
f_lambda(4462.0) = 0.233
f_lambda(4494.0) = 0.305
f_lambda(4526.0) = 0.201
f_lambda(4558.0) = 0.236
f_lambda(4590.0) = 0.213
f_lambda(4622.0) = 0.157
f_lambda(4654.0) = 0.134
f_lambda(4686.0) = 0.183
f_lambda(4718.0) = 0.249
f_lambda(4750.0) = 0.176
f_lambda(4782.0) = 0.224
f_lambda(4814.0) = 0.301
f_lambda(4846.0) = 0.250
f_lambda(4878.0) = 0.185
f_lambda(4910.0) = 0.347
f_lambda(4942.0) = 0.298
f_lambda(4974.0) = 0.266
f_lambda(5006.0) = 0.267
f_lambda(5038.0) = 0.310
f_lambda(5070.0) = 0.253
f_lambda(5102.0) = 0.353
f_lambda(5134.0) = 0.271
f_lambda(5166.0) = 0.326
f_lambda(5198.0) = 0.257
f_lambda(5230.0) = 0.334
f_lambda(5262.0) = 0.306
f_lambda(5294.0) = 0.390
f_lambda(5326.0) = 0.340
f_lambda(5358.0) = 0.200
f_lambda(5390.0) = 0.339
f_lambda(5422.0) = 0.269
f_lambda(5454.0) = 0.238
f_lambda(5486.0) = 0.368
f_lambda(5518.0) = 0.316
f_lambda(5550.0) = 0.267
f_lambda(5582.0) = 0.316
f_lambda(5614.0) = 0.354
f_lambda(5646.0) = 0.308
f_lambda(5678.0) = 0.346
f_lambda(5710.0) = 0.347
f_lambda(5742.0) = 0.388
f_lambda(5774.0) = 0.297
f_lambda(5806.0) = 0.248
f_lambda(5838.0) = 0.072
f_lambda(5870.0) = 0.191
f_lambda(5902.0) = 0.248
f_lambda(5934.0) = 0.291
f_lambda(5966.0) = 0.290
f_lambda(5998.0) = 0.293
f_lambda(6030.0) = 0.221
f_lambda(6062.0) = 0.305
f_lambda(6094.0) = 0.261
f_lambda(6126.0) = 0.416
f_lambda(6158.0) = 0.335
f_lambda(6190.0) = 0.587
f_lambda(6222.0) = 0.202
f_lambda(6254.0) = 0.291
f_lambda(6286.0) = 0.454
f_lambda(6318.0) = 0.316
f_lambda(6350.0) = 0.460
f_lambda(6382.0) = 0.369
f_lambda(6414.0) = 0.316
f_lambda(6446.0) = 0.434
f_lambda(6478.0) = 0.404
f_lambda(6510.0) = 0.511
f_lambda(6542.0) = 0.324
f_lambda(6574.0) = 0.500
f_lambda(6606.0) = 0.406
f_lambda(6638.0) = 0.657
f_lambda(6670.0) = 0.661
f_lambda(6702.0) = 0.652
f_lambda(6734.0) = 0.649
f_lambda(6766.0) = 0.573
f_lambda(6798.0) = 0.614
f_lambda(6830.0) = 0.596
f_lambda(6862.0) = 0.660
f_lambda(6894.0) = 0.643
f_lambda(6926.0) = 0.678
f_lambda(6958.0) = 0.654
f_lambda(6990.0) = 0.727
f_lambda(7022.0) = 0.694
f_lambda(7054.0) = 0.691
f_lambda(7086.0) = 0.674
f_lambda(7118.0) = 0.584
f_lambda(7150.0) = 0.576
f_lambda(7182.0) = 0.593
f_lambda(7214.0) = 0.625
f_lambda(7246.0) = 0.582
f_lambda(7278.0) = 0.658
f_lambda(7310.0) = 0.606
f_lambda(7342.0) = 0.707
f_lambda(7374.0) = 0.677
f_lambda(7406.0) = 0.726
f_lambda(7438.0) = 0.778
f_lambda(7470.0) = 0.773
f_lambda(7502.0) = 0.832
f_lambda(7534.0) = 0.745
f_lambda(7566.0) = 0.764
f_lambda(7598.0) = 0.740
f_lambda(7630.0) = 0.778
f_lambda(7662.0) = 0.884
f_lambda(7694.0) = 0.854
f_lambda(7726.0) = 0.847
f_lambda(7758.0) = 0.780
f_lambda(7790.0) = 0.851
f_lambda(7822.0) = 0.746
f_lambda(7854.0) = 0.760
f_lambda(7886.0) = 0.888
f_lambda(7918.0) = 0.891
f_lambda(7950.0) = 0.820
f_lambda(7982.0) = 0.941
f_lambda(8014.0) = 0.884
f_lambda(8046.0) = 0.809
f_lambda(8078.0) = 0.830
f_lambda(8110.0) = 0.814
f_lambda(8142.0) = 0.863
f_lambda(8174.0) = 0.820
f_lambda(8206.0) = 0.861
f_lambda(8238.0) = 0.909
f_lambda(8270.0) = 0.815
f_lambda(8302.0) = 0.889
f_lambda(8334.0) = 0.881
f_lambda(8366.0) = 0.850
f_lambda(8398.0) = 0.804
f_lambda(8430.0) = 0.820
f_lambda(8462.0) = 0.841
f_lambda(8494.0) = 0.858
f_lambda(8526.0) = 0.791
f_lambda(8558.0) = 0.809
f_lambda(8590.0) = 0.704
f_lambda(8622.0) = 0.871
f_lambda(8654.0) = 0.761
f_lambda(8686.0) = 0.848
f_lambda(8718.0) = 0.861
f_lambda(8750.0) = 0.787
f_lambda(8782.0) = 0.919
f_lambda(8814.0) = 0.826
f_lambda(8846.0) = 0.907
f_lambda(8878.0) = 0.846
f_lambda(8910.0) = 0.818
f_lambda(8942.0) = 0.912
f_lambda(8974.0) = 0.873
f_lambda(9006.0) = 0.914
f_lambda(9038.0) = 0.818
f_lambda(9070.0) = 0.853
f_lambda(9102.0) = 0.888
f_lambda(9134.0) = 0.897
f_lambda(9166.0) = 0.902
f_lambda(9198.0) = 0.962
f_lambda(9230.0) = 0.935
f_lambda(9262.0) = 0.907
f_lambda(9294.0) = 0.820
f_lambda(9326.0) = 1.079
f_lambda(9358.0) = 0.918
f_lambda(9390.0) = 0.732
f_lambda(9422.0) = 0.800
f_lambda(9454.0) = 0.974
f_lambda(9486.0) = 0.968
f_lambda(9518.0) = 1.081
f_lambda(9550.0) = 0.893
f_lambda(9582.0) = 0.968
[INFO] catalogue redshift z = 0.66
